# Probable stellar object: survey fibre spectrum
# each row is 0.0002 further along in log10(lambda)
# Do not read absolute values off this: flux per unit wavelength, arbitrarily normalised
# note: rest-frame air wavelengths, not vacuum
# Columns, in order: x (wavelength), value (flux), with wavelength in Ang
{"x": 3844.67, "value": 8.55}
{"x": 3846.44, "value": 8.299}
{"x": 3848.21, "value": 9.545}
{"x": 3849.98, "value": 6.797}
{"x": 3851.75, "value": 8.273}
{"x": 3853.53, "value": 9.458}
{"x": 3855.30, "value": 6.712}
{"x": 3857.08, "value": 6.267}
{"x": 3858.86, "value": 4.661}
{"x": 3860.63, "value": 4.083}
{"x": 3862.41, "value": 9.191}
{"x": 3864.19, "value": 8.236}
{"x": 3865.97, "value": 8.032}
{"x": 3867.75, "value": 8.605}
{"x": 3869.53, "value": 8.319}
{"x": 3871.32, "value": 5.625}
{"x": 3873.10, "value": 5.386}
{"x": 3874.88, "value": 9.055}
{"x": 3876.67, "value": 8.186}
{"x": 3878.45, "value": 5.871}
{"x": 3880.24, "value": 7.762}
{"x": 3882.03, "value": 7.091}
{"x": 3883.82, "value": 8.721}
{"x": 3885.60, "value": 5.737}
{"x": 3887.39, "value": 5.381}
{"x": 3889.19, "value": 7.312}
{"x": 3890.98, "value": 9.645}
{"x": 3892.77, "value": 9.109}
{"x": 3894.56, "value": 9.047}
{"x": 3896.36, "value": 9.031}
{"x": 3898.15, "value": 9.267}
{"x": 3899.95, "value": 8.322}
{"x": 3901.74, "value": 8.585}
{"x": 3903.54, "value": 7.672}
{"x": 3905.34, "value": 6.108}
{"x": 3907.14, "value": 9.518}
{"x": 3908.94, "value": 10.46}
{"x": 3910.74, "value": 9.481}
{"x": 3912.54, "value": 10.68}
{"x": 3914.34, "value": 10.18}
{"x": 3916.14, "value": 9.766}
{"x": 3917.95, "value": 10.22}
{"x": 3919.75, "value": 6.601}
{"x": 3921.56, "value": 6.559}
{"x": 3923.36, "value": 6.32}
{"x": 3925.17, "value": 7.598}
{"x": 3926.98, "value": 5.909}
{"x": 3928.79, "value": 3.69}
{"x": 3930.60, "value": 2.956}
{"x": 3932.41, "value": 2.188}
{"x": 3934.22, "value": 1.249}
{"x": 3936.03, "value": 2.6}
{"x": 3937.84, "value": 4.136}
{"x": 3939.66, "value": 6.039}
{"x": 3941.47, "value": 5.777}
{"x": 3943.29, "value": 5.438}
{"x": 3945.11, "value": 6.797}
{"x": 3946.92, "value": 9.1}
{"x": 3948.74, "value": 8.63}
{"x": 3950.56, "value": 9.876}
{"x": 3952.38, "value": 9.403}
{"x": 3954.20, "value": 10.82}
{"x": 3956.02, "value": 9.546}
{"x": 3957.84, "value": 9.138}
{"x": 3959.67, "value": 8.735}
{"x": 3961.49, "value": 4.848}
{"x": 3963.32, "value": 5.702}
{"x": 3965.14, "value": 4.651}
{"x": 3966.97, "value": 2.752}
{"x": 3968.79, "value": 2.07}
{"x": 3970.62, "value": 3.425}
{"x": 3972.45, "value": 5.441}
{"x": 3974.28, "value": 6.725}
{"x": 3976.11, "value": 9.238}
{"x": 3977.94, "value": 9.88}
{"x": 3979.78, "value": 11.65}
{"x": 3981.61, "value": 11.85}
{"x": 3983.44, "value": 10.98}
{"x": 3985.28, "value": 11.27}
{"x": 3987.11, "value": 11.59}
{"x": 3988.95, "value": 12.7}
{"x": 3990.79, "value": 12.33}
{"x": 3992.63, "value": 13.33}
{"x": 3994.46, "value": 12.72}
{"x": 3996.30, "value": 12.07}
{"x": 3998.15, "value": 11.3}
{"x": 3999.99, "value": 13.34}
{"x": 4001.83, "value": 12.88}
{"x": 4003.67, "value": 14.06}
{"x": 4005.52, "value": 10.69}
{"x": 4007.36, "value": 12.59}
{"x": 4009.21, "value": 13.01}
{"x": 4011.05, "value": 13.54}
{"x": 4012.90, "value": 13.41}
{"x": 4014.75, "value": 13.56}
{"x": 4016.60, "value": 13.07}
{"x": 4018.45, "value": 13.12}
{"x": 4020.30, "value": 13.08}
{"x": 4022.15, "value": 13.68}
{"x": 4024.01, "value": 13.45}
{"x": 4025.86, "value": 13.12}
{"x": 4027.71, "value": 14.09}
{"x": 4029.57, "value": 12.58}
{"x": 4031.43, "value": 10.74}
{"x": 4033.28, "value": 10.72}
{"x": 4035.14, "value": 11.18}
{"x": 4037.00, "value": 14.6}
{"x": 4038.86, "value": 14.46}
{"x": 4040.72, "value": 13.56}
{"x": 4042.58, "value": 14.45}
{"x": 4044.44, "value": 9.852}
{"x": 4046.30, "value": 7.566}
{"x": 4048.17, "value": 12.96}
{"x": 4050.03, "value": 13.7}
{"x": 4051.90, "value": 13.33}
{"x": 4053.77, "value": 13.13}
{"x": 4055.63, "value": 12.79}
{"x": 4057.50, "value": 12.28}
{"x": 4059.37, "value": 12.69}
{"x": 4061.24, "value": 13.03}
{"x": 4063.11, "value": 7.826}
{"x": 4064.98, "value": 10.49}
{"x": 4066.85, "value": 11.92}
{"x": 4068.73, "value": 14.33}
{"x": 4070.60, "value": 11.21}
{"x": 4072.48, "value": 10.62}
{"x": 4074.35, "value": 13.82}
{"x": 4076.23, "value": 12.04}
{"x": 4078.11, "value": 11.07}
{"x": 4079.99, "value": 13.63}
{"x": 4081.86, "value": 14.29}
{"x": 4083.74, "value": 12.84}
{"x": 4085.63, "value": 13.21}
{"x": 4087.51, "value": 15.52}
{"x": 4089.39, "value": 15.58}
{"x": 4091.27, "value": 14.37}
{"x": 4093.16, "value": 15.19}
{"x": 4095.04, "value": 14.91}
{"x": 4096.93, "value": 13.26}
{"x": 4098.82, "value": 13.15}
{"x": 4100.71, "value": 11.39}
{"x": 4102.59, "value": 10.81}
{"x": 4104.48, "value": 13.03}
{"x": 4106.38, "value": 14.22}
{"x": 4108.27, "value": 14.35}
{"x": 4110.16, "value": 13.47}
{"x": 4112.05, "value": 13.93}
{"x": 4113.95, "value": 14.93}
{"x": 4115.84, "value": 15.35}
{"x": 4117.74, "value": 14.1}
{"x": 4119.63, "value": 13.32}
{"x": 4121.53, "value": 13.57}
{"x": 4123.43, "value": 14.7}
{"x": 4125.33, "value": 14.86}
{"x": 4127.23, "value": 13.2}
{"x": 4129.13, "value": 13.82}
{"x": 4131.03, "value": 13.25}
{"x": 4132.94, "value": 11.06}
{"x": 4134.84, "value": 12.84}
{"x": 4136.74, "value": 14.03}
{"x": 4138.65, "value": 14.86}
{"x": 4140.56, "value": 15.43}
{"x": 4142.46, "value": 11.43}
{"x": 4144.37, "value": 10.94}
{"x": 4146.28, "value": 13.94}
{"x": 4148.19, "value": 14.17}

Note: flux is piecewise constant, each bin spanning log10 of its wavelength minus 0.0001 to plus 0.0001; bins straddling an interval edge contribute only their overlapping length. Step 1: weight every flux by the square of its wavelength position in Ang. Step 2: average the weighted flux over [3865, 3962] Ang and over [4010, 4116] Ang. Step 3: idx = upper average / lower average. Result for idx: 1.87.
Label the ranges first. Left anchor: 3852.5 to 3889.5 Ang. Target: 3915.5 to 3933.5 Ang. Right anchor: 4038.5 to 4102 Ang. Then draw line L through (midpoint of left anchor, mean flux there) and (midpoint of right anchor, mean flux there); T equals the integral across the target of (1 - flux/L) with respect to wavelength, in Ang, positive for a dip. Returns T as 5.3 Ang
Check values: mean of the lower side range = 7.13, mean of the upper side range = 12.8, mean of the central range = 6.07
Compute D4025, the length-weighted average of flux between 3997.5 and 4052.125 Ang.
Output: 12.7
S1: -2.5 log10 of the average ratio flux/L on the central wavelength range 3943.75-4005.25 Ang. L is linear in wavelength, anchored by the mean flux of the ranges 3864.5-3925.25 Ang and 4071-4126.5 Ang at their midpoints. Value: 0.11 mag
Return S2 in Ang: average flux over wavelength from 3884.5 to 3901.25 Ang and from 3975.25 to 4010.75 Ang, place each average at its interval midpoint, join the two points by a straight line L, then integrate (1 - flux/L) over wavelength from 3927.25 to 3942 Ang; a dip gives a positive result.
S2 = 9.3 Ang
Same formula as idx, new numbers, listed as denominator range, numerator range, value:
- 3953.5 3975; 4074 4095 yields 2.41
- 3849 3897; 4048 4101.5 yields 1.92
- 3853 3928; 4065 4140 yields 1.91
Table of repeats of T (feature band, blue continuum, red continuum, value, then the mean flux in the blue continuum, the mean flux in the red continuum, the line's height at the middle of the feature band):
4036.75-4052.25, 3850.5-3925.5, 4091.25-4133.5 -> -0.9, 7.91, 13.7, 11.9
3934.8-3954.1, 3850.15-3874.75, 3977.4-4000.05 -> 6.5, 7.19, 11.9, 10.3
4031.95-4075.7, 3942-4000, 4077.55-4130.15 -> -0.9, 8.9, 13.8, 12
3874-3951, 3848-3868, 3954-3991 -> 4.9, 7.38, 8.23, 7.79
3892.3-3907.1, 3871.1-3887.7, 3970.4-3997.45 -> -1.5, 6.99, 10.5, 7.68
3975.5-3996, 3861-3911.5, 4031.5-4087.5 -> -2.2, 7.98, 12.4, 10.5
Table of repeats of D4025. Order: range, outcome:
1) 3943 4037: 10.5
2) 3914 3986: 6.96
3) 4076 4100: 13.8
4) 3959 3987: 7.4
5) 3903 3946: 6.57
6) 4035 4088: 12.5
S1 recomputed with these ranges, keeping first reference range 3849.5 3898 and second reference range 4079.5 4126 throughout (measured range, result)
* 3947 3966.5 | 0.213 mag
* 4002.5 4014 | -0.146 mag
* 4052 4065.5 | 0.070 mag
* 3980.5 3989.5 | -0.100 mag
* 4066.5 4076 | 0.056 mag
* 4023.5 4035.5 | -0.038 mag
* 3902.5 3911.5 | -0.024 mag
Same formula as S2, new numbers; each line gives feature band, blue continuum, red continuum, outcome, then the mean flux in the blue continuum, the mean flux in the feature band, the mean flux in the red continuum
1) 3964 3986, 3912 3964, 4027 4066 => 3.4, 6.89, 7.45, 12.2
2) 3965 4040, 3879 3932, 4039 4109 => -3.9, 7.82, 11.3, 12.8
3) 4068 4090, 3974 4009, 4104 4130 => 0.4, 11.8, 13.1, 14.1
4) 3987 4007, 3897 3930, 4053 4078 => -4.4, 8.12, 12.5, 12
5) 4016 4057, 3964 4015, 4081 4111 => -2.9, 10.4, 12.7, 13.7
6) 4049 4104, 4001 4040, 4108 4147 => 2.0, 12.9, 12.8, 13.7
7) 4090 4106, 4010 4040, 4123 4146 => -0.1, 13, 13.3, 13.4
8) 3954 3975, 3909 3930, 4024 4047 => 7.9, 7.94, 5.99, 12.3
